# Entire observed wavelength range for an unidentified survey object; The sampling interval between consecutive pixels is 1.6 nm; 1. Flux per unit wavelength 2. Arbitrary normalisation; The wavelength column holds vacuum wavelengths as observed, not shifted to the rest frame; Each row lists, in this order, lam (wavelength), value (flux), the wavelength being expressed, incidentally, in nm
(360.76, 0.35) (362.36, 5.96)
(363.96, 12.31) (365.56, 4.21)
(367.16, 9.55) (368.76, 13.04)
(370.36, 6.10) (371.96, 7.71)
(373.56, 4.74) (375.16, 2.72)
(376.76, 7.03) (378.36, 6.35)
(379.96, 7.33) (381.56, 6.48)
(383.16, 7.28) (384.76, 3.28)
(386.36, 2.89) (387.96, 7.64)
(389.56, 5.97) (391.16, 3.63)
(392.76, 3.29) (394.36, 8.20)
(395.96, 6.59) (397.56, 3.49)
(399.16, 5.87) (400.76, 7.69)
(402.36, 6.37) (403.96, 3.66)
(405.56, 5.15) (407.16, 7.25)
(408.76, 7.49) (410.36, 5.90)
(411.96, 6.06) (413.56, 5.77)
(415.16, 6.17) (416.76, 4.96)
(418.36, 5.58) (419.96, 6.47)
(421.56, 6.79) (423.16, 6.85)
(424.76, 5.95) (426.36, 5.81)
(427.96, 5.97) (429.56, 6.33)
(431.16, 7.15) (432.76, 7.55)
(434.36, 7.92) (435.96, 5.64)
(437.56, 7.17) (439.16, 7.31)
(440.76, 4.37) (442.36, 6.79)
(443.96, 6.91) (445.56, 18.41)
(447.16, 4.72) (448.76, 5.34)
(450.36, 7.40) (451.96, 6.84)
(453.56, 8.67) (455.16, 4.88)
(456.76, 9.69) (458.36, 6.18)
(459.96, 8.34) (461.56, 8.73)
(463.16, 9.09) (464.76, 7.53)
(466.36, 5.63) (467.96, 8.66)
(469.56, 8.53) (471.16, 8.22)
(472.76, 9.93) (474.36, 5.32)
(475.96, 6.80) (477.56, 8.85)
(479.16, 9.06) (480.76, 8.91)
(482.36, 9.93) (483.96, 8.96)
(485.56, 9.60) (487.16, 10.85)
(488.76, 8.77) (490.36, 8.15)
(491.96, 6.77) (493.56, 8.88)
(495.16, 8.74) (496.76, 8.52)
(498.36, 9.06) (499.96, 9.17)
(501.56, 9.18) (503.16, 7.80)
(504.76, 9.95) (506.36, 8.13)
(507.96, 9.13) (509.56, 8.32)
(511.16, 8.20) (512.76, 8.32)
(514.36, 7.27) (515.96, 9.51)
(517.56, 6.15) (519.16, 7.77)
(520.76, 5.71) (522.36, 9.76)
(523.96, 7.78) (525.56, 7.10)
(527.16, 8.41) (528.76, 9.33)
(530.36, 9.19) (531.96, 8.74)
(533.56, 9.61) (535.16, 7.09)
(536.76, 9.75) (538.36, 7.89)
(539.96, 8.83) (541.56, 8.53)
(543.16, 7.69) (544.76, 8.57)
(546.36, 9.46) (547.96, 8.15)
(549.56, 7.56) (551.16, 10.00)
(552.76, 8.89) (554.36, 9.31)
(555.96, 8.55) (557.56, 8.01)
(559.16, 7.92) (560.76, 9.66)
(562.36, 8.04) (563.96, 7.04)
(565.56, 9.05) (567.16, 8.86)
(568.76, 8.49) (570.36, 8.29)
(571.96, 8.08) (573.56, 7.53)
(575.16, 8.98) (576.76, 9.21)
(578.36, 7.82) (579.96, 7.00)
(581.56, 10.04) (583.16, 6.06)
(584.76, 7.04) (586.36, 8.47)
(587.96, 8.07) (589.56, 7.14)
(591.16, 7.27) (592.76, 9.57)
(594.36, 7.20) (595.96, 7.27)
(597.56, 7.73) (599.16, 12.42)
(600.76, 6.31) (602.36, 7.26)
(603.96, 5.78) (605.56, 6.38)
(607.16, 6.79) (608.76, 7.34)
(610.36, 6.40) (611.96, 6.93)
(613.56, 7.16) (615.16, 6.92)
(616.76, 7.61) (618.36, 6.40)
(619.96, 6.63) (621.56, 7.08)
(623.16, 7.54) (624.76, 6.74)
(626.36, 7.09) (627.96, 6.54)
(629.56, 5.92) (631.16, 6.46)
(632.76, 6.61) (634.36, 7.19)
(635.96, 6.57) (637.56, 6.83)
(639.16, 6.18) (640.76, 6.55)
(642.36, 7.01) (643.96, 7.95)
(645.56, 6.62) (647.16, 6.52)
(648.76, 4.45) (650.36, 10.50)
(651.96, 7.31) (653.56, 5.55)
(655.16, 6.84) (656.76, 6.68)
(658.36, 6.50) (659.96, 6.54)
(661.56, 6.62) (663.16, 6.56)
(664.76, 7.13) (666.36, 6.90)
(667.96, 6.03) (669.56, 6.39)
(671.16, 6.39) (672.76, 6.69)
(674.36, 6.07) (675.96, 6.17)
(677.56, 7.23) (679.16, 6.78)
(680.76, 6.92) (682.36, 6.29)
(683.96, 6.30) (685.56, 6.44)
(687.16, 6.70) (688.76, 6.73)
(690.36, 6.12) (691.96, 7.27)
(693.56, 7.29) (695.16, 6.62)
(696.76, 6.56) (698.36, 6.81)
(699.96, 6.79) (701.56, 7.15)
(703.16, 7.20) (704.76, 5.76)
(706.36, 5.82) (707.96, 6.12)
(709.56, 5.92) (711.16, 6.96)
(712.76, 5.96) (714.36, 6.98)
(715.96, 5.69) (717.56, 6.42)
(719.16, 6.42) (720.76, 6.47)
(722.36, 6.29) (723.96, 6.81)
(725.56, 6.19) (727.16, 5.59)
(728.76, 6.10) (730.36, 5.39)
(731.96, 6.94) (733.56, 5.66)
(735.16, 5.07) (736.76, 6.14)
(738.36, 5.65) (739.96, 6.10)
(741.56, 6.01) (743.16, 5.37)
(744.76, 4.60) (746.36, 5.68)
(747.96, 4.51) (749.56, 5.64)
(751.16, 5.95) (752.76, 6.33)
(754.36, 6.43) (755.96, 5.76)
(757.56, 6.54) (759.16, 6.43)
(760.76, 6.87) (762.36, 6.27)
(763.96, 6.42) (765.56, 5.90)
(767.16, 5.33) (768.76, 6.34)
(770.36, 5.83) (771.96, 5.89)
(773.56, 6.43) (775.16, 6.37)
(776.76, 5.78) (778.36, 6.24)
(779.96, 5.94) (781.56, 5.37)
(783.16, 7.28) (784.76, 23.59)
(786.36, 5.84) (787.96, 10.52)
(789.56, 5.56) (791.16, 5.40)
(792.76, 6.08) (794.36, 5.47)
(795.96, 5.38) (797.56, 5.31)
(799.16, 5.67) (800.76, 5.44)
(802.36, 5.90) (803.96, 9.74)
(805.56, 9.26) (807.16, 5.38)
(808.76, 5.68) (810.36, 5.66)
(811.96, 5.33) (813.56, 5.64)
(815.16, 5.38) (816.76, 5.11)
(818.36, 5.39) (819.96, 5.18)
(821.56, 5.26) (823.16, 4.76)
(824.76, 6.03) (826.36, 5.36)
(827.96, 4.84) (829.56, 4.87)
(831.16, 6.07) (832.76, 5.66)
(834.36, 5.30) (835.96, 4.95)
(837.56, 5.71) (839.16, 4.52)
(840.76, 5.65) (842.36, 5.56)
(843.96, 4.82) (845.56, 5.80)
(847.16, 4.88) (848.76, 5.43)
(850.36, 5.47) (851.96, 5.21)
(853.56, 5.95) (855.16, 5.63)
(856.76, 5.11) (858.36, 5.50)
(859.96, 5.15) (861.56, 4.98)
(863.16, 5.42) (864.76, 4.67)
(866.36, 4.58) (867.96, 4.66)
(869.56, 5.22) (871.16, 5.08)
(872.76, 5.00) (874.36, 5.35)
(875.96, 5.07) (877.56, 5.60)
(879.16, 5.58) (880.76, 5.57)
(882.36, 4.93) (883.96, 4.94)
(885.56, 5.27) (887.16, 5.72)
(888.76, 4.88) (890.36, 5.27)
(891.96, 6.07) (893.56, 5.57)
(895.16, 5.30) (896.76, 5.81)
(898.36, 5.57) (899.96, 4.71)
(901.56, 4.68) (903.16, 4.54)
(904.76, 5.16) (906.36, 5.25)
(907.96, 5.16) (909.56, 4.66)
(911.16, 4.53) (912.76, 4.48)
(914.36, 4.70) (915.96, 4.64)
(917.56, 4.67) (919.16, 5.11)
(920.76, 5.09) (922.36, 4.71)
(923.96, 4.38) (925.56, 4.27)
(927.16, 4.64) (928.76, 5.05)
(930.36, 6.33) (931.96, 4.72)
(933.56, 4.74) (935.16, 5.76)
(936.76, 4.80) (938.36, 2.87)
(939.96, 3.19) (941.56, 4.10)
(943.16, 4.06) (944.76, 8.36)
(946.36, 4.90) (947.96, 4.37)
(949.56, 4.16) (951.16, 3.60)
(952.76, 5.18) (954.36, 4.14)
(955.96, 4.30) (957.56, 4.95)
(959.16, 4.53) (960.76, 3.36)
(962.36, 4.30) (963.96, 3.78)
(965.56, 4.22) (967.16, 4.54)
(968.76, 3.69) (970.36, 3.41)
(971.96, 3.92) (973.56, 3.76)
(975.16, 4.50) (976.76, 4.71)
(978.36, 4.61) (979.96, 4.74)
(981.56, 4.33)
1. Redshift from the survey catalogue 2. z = 0.196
